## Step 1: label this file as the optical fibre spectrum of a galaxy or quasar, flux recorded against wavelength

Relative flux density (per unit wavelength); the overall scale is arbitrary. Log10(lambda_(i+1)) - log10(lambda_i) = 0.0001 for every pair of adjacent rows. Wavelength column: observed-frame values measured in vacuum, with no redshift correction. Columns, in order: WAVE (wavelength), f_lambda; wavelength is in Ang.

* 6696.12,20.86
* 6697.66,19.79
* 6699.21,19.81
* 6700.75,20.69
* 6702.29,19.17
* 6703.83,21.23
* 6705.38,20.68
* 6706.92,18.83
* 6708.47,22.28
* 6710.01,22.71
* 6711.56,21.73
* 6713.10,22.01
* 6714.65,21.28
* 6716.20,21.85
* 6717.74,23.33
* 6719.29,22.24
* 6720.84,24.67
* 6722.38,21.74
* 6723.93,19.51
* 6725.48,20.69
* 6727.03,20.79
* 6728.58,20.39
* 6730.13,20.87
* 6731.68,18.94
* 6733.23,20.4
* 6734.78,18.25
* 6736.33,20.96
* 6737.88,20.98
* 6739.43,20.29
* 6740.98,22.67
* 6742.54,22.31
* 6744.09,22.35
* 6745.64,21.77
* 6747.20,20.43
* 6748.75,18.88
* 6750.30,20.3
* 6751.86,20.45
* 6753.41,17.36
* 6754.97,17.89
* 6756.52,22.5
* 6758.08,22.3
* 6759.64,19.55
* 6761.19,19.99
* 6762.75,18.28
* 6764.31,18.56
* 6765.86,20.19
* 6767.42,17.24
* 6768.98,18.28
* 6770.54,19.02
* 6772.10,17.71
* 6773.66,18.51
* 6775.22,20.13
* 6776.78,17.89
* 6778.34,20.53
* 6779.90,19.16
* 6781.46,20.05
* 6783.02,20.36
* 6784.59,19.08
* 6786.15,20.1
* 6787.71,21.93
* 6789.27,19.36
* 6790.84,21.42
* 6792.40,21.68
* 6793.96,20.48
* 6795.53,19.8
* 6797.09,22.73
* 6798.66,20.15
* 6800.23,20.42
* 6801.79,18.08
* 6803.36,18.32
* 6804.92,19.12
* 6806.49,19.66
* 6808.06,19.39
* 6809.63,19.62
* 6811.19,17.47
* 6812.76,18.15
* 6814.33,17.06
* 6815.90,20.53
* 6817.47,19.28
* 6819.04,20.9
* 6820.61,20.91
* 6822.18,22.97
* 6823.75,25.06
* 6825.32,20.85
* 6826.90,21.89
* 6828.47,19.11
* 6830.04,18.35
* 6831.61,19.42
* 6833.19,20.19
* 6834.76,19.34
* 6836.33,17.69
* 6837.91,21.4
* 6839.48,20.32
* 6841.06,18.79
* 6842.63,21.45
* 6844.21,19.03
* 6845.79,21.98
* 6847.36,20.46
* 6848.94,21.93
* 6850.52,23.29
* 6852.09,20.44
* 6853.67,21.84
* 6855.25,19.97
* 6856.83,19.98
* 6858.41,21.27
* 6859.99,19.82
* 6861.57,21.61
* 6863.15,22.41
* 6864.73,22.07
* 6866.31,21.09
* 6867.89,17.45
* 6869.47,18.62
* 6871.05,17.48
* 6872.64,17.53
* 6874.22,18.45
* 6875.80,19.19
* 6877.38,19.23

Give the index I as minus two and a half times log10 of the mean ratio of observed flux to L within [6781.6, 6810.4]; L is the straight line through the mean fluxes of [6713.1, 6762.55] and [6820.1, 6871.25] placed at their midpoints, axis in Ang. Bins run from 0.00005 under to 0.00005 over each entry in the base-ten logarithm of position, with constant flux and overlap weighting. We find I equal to 0.032 mag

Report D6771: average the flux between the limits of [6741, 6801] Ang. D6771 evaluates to 20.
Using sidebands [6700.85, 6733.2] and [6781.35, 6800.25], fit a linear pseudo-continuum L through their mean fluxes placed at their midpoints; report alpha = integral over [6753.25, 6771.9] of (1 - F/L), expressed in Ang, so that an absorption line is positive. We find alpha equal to 1.4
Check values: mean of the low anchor 21.2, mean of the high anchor 20.6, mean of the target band 19.3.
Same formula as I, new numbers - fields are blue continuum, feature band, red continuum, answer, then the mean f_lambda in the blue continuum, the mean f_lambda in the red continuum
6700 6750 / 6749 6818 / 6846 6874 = 0.07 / 21.1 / 20.4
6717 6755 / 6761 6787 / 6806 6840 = 0.07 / 20.8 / 20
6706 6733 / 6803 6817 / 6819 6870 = 0.11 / 21.4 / 20.7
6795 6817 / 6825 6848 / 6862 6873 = -0.03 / 19.3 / 19.7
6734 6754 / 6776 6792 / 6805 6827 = 0.02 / 20.6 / 20.2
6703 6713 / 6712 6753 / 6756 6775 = -0.03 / 21.3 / 19.3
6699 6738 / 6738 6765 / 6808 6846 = 0.02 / 21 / 20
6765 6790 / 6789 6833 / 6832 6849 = -0.02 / 19.3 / 20.1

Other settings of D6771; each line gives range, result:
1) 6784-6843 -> 20.1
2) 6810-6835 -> 20.1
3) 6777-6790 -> 20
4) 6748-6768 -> 19.5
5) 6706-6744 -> 21.3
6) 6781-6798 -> 20.6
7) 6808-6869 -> 20.4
